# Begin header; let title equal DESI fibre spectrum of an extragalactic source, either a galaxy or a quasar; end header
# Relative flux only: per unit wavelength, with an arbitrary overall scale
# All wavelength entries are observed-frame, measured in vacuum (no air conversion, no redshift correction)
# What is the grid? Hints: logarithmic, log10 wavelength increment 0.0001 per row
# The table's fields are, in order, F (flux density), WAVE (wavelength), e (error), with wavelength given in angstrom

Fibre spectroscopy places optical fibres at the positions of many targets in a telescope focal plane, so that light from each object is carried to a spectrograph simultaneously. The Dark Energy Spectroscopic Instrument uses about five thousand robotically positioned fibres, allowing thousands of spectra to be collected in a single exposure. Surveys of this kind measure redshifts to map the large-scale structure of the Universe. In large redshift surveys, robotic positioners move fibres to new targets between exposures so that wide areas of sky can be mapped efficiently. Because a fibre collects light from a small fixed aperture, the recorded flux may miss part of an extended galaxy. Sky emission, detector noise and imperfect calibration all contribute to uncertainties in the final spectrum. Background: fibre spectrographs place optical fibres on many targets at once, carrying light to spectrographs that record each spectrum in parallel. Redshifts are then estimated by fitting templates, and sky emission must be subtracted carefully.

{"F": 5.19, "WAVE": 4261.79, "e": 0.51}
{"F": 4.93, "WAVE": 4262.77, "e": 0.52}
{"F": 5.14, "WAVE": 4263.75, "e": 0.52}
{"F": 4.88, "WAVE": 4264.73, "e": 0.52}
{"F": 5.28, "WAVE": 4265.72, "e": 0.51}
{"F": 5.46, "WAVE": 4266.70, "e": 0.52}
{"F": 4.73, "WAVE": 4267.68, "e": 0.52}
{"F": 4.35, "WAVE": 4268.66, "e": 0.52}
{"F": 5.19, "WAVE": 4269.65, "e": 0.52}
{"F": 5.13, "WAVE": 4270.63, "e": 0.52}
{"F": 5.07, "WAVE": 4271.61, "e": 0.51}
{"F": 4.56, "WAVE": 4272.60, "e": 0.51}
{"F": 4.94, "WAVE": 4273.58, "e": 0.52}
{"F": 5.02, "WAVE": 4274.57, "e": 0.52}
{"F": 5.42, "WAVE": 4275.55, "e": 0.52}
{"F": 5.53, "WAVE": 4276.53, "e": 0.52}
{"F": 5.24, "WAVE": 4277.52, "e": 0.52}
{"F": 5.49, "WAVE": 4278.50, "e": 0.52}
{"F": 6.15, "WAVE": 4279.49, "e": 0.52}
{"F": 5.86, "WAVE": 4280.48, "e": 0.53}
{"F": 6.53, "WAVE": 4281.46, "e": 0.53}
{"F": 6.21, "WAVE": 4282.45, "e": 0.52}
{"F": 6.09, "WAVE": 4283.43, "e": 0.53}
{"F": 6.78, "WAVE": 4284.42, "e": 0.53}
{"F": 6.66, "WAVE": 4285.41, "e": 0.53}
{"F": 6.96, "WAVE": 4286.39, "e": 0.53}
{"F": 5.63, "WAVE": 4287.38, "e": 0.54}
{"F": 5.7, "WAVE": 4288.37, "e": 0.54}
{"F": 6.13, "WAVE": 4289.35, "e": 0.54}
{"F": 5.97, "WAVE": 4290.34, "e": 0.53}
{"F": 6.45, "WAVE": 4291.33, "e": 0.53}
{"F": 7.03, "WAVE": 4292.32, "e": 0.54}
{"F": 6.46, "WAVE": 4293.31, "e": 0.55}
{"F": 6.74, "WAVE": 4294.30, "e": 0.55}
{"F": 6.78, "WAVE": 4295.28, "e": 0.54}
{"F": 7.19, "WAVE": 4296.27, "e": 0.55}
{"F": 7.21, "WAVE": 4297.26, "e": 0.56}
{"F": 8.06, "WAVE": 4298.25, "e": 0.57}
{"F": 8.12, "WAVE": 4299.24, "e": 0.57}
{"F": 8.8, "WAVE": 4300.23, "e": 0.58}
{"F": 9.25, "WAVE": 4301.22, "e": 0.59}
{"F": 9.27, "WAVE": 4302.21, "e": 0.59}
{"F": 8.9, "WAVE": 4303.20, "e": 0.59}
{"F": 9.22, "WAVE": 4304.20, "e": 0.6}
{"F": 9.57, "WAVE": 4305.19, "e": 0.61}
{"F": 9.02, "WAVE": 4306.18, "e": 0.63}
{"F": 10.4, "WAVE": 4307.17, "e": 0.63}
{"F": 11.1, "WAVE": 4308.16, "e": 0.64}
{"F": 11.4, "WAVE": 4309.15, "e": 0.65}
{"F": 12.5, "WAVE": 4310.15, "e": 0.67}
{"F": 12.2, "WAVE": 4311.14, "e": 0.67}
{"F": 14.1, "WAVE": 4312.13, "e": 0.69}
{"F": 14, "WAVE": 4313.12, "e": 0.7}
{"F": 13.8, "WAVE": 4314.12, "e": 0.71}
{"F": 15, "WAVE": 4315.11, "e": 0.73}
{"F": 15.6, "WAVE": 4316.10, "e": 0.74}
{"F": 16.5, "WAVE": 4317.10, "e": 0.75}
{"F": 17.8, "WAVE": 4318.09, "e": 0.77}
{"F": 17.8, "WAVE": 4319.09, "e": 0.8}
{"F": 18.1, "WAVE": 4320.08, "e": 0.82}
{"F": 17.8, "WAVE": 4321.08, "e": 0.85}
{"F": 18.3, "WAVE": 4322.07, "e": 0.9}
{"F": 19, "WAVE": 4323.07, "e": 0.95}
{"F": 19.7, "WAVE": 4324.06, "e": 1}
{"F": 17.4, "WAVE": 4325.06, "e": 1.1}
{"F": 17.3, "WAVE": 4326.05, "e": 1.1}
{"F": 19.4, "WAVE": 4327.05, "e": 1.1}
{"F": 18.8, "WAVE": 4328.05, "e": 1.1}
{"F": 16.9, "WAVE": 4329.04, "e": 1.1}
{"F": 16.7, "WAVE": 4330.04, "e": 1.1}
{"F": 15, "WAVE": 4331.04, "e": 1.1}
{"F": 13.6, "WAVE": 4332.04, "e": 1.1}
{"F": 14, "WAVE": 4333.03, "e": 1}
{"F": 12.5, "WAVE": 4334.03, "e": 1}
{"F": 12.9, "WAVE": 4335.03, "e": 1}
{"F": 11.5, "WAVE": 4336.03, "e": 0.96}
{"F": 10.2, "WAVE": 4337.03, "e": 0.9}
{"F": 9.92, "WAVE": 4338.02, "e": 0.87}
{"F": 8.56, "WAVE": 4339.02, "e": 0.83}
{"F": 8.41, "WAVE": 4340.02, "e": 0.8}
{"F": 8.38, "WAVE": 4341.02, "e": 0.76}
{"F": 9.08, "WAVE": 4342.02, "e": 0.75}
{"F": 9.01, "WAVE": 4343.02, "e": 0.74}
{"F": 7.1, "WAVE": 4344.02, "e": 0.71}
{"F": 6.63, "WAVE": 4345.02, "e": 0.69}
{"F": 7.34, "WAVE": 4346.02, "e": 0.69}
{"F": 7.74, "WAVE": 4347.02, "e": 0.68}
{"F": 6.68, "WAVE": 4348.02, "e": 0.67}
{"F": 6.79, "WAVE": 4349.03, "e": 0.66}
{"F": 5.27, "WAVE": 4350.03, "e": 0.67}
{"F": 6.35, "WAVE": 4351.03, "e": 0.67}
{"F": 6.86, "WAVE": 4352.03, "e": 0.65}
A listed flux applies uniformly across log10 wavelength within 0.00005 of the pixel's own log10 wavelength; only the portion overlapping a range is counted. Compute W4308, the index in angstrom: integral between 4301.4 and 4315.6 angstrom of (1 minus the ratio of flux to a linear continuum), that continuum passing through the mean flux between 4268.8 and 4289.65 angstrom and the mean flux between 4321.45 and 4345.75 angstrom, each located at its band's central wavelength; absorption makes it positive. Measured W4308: -2.23 angstrom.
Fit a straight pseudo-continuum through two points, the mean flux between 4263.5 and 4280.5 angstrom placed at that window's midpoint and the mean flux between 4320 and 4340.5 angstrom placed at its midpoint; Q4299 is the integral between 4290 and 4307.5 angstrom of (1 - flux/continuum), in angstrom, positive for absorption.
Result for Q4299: 3.08 angstrom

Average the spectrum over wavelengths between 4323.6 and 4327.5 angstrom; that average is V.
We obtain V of 18.4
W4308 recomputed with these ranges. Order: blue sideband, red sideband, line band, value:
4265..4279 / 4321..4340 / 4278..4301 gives 3.8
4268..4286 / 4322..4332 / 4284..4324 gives 5.4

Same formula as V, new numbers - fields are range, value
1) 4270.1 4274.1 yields 4.93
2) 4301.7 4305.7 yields 9.23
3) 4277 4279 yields 5.35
